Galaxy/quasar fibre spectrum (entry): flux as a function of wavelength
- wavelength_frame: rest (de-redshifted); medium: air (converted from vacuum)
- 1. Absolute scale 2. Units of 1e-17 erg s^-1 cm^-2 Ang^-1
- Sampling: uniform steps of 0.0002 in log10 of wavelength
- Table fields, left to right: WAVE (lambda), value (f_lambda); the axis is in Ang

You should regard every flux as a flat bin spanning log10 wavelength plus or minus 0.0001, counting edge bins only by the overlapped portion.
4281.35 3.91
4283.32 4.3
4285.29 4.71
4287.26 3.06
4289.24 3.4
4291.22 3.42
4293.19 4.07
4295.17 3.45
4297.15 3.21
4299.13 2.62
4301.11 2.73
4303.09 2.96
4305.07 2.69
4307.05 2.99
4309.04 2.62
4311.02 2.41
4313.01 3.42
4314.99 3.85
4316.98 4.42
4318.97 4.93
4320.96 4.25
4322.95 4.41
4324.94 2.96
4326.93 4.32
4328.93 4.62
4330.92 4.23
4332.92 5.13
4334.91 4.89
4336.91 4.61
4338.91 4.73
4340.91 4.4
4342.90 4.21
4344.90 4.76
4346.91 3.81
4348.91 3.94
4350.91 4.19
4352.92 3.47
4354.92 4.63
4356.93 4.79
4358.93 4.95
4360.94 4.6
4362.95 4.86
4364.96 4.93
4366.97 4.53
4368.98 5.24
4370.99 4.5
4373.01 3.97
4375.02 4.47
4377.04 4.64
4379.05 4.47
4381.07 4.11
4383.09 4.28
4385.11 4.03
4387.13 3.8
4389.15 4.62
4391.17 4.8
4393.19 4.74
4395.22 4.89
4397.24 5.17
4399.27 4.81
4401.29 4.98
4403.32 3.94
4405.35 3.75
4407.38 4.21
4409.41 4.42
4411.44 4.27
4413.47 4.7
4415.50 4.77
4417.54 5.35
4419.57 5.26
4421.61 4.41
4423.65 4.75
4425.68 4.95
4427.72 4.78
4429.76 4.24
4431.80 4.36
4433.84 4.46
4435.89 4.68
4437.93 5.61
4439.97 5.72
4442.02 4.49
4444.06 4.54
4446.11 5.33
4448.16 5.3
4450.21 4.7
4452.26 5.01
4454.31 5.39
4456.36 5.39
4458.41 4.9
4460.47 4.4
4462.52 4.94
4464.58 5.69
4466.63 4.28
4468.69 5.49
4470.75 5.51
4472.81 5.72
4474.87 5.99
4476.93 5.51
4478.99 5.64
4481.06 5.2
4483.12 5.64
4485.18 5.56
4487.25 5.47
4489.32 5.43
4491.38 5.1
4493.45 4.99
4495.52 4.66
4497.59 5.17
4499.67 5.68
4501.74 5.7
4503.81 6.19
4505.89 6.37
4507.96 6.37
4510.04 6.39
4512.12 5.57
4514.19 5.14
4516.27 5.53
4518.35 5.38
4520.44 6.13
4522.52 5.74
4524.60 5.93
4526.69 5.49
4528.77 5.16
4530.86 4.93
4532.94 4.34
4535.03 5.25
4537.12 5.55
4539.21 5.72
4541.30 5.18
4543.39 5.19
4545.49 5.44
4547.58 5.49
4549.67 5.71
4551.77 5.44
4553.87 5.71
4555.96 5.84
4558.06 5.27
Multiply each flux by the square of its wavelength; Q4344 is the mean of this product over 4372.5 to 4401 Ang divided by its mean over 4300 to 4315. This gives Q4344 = 1.6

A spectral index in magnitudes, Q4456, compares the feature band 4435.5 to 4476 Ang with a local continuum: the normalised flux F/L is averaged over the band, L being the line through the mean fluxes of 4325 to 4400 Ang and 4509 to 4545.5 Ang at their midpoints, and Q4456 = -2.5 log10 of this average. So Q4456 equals -0.03 mag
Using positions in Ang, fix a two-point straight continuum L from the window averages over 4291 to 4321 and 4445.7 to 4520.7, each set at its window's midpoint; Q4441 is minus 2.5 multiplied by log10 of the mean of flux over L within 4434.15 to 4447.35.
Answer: -0.02 mag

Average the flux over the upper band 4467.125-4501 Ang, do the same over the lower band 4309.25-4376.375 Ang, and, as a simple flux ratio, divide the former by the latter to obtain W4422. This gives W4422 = 1.25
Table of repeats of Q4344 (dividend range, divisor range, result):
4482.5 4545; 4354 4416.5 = 1.28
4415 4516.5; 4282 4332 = 1.56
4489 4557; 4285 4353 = 1.58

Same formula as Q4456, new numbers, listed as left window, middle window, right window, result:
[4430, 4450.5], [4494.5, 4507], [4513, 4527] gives -0.04 mag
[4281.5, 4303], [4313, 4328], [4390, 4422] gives -0.09 mag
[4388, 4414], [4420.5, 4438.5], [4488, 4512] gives 0.04 mag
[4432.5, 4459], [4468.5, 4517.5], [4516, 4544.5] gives -0.07 mag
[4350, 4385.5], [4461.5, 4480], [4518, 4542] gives -0.07 mag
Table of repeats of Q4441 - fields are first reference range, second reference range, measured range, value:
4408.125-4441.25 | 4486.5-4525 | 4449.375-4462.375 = 0.03 mag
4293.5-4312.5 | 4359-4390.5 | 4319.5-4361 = -0.18 mag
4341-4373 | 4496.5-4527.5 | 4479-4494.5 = 0.04 mag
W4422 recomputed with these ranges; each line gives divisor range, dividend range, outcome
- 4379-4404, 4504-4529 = 1.28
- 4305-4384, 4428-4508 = 1.23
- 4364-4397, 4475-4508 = 1.22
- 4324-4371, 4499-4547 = 1.25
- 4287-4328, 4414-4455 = 1.42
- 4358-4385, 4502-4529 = 1.28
